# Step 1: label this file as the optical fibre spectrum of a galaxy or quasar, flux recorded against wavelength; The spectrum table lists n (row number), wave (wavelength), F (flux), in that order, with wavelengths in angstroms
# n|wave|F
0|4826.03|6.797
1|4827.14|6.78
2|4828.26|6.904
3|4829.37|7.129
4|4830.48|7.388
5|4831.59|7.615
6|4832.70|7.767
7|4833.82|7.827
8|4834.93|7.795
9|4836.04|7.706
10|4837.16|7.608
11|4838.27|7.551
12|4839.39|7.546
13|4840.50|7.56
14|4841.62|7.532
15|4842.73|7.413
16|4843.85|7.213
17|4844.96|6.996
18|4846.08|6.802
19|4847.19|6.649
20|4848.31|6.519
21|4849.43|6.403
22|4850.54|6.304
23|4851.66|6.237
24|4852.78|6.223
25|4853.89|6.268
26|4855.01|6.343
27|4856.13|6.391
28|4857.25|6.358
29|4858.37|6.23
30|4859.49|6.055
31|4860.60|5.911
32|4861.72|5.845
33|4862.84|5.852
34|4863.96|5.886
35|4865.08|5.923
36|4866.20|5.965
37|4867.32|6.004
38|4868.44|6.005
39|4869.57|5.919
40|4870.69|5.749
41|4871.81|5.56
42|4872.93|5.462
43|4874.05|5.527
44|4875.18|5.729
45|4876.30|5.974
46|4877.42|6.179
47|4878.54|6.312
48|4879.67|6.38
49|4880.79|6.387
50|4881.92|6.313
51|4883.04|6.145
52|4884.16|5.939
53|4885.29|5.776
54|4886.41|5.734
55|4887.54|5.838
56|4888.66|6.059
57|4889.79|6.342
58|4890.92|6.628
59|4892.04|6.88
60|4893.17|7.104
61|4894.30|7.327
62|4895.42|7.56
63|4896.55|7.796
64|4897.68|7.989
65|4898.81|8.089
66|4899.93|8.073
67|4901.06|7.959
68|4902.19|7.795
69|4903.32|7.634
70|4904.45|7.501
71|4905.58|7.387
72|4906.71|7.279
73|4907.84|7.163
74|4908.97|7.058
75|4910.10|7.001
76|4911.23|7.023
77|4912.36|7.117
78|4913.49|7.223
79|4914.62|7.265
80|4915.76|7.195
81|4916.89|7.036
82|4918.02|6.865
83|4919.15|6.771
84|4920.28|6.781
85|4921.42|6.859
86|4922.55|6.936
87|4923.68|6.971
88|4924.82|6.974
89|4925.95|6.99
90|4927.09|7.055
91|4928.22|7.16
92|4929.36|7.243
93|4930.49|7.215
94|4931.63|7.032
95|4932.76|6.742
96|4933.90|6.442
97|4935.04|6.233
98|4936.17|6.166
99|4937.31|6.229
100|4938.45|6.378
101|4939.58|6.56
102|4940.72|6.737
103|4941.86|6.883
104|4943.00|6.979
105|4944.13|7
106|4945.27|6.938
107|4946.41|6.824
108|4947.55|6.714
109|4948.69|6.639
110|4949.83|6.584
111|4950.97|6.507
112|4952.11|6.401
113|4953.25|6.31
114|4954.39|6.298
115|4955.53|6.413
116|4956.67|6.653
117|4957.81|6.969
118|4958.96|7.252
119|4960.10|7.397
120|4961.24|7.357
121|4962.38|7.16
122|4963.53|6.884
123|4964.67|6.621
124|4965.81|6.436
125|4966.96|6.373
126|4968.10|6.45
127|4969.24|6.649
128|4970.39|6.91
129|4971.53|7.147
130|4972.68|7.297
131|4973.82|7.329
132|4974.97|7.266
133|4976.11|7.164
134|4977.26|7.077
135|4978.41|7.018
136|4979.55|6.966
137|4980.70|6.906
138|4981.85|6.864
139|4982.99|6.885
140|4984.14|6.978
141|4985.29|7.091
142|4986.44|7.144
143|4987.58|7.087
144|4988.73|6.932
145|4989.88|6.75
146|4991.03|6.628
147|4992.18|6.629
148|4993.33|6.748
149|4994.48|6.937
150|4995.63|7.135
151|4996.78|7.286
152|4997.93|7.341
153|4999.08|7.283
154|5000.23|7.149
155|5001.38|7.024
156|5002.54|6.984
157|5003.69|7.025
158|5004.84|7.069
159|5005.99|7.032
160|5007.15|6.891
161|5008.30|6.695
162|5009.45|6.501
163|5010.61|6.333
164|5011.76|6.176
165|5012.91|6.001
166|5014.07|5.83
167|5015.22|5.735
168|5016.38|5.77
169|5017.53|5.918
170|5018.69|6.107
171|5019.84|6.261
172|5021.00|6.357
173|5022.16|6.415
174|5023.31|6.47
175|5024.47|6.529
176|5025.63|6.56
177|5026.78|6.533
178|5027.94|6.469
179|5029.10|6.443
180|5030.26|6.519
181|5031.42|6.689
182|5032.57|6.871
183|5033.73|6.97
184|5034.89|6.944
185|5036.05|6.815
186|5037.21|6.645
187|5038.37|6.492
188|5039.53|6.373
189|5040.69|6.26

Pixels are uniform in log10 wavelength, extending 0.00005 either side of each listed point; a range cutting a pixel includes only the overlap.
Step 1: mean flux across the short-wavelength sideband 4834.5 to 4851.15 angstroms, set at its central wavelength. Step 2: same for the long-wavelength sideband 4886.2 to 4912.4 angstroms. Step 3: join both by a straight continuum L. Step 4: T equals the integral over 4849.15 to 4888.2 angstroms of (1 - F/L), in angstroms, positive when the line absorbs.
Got 6.3 angstroms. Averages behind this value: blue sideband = 7.16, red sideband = 7.2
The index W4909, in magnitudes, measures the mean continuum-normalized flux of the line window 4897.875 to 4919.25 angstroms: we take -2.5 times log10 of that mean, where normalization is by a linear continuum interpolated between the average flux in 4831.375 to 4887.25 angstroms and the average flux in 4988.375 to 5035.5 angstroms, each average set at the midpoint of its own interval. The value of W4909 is -0.133 mag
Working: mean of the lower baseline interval 6.46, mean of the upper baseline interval 6.63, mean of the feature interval 7.36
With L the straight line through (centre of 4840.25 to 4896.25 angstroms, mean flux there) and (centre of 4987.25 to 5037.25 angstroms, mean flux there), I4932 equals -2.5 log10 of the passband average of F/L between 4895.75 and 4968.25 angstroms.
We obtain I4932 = -0.08 mag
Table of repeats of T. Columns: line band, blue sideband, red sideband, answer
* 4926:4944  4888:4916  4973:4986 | 1.1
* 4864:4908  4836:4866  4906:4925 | 1.7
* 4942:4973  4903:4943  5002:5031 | -0.1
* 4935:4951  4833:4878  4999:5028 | -0.4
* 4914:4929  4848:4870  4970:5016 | -1.2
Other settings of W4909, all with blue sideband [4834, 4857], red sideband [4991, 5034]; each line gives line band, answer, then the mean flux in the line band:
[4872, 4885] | 0.15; 6.01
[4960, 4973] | -0.03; 6.86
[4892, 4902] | -0.12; 7.69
